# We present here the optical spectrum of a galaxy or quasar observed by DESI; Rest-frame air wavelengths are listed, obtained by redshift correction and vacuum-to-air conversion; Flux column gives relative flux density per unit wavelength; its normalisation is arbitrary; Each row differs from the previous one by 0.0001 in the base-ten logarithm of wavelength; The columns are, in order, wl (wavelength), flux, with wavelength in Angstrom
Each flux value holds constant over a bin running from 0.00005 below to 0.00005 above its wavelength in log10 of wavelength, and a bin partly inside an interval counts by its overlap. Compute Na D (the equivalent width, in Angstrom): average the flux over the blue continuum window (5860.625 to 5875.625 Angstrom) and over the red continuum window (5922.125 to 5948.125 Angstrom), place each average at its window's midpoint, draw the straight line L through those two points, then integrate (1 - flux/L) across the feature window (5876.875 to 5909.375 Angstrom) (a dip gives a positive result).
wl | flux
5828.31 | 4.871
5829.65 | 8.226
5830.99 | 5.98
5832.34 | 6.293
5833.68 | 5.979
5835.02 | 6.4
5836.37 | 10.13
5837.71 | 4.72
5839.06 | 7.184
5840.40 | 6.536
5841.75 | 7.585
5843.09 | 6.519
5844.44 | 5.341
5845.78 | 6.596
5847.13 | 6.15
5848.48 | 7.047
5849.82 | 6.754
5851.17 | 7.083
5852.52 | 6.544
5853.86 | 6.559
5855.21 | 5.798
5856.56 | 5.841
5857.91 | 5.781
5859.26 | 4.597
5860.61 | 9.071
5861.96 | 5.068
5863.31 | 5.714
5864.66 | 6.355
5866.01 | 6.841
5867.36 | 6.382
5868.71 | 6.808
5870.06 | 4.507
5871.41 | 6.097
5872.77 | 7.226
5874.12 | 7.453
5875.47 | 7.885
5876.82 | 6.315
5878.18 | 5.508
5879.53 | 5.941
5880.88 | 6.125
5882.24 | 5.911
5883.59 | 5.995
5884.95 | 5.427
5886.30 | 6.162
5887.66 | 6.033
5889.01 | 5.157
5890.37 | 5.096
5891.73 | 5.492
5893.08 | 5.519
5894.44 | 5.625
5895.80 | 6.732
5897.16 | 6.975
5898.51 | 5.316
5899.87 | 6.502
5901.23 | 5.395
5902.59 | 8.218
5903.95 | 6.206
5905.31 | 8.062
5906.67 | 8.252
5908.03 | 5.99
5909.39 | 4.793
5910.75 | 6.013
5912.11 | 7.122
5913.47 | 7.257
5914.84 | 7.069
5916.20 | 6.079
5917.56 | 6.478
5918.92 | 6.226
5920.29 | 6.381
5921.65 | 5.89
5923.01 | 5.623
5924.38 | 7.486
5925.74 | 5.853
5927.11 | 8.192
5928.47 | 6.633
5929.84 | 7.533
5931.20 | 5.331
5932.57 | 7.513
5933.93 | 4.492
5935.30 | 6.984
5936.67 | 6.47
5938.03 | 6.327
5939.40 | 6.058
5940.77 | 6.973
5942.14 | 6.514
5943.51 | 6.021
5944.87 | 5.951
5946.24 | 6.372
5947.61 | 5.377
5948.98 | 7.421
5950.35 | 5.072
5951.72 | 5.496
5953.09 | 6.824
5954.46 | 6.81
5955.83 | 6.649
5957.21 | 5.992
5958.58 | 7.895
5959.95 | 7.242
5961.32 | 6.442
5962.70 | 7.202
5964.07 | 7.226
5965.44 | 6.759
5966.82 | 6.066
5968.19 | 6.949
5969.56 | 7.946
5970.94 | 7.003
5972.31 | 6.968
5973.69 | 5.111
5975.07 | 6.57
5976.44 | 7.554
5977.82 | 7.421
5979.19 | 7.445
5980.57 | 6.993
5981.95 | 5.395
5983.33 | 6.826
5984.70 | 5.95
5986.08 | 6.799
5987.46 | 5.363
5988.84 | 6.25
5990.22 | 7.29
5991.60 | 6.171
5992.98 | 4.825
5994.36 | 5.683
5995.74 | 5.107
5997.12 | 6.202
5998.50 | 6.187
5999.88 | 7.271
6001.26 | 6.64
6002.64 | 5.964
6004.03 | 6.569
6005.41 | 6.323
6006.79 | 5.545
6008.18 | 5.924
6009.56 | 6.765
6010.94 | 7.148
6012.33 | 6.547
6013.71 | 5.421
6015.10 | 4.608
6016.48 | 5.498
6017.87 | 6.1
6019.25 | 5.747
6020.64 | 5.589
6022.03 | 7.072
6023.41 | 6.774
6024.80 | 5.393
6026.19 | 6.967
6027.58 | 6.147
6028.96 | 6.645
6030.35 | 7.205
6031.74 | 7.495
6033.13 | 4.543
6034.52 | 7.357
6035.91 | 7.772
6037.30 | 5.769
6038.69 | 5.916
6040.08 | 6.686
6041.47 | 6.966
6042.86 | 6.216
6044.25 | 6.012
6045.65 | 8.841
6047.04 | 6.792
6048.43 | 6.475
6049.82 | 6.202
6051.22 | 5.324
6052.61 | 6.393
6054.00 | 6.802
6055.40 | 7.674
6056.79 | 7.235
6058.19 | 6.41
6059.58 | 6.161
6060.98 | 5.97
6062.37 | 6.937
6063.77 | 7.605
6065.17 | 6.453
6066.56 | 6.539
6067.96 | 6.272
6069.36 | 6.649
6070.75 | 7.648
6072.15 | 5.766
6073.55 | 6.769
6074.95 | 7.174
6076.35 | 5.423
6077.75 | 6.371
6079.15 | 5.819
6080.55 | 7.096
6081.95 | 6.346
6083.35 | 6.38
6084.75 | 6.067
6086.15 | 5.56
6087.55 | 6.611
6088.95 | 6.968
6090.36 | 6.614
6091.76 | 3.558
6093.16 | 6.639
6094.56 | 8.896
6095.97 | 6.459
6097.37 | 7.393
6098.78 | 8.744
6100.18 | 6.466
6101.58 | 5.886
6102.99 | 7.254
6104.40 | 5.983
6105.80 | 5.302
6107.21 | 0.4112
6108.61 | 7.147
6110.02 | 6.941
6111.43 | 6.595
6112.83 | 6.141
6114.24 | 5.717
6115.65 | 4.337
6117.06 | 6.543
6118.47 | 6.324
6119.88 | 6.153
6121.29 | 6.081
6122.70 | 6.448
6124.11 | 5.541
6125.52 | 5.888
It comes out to 1.6 Angstrom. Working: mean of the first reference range 6.46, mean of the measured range 6.13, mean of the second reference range 6.41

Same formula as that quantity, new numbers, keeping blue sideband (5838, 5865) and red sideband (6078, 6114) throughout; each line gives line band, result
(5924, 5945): -0.6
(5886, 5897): 1.0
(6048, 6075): -1.3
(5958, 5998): -1.5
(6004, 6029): 0.8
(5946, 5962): -0.3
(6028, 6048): -1.3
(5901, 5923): -0.8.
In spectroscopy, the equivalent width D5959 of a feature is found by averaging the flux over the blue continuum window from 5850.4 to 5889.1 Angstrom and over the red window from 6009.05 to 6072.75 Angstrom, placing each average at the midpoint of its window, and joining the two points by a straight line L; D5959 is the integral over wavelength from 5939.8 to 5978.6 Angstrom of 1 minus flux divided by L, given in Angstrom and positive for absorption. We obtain -1.6 Angstrom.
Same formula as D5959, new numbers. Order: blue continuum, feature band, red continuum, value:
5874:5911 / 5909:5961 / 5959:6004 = -0.7 Angstrom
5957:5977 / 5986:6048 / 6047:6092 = 3.3 Angstrom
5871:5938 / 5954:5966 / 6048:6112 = -1.0 Angstrom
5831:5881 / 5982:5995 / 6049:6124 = 0.6 Angstrom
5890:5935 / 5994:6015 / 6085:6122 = 0.4 Angstrom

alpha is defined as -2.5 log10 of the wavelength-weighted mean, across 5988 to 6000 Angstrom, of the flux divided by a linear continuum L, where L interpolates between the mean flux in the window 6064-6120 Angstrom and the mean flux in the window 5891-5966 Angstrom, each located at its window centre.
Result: 0.06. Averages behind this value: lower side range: 6.48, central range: 6.05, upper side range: 6.3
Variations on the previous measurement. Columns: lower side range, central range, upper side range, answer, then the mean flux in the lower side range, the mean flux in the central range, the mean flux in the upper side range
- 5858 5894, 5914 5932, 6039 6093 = -0.06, 6.09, 6.53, 6.49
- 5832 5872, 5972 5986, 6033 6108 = -0.03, 6.41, 6.62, 6.45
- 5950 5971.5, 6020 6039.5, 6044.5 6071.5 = 0.04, 6.75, 6.48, 6.74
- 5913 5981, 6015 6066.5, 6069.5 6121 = -0.02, 6.6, 6.5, 6.27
